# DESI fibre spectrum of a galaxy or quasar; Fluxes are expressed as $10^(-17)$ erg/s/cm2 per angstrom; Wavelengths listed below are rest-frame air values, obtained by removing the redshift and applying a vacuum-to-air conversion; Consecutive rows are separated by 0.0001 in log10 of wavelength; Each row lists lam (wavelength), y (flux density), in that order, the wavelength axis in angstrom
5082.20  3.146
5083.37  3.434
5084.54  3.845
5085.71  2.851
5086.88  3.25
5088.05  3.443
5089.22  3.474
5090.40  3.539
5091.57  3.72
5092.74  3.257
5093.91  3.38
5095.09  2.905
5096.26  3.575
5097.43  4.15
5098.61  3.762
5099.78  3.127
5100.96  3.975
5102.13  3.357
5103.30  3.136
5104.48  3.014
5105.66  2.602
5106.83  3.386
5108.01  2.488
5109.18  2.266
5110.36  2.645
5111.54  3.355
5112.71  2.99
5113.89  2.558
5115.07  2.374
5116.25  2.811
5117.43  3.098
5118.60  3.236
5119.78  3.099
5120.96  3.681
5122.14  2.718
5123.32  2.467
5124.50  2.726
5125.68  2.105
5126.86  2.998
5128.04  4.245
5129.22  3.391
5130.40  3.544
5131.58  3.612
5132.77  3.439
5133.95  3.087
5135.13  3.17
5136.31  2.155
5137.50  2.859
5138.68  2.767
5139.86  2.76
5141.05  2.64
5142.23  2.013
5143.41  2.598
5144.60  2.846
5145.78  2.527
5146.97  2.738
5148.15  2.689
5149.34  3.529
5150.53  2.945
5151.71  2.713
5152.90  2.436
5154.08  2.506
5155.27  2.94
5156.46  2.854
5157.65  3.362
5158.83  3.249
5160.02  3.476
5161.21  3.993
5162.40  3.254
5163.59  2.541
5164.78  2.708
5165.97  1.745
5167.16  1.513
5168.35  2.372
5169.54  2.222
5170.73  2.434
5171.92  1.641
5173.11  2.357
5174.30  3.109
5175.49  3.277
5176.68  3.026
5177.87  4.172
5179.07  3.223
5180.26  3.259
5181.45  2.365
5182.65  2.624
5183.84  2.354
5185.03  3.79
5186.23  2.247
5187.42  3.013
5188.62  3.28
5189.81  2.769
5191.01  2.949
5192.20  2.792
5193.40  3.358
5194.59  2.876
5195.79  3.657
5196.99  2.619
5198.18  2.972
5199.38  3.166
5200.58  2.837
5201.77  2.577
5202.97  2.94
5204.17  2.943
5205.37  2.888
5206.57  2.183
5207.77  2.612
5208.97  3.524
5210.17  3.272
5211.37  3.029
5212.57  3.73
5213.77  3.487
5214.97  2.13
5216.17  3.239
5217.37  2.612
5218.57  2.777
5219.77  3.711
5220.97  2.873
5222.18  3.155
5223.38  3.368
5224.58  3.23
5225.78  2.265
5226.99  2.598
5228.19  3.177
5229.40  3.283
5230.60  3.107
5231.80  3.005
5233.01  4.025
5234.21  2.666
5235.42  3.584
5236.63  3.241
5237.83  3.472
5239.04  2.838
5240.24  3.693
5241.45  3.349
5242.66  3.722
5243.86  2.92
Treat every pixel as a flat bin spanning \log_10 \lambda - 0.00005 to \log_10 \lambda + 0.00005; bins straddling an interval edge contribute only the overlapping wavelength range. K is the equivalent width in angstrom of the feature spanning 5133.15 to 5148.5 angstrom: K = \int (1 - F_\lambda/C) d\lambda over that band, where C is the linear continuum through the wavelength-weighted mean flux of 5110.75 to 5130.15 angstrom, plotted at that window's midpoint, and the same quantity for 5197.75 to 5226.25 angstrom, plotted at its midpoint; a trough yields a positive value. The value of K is 1.6 angstrom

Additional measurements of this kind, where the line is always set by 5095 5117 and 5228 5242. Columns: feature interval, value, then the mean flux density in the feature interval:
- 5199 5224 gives 1.93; 3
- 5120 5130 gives 0.19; 3.05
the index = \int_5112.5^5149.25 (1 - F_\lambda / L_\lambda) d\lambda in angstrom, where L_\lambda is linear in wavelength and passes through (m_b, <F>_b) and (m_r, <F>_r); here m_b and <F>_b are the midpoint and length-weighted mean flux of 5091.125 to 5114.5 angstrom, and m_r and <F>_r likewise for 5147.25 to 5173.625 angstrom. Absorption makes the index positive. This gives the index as 0.48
